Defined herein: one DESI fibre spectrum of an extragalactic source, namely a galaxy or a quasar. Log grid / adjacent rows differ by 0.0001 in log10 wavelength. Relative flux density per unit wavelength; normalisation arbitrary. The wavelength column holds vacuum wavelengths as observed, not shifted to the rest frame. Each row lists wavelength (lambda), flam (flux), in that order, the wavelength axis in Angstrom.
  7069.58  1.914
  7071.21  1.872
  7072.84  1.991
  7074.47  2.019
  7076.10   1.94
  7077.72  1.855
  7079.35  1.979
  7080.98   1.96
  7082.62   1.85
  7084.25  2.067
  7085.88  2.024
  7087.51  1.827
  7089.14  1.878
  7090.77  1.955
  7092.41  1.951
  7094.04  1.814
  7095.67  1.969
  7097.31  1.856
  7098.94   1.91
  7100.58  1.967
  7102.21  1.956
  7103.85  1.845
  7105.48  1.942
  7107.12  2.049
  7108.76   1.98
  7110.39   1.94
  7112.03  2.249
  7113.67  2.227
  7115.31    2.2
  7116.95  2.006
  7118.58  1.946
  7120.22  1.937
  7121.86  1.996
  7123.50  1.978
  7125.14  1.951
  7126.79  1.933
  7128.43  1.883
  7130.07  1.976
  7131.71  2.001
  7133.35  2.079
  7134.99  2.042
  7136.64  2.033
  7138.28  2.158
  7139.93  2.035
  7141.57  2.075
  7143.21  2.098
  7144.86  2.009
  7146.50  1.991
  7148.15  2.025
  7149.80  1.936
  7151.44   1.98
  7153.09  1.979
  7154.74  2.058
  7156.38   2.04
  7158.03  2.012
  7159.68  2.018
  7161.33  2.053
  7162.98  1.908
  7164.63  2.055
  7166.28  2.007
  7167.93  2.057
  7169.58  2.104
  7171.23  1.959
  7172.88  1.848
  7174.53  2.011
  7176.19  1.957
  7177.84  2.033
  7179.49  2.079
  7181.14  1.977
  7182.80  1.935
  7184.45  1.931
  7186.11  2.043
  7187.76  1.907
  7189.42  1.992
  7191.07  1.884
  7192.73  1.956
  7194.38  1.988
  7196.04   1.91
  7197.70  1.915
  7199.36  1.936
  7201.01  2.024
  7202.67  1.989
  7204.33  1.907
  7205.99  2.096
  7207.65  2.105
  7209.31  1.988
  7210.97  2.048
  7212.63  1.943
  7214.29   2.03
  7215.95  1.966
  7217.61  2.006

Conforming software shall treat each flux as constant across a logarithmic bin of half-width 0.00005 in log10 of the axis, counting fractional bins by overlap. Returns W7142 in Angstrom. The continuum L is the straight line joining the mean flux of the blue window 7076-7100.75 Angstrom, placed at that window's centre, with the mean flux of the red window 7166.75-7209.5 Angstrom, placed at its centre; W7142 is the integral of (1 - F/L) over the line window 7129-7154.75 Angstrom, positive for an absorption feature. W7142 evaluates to -1.0 Angstrom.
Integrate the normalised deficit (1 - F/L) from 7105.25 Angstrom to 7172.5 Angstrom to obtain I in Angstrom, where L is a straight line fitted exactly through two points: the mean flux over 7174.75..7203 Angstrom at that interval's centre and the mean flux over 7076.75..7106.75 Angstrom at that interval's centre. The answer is -2.6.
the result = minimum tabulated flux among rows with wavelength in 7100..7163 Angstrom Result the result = 1.845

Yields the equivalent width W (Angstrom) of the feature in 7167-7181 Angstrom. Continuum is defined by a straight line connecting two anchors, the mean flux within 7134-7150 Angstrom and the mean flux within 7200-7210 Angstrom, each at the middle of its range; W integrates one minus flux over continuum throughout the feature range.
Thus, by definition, 0.18 Angstrom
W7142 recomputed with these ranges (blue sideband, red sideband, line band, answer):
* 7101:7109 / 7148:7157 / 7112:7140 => -0.8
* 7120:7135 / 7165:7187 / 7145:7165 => -0.2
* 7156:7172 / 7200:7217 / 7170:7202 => 0.8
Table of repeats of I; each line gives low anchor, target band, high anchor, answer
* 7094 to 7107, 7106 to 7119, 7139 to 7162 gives -0.9 Angstrom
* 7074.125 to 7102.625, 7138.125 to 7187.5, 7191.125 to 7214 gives -1.1 Angstrom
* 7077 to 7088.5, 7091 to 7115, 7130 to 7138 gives 0.0 Angstrom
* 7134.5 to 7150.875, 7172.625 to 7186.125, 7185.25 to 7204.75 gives 0.0 Angstrom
